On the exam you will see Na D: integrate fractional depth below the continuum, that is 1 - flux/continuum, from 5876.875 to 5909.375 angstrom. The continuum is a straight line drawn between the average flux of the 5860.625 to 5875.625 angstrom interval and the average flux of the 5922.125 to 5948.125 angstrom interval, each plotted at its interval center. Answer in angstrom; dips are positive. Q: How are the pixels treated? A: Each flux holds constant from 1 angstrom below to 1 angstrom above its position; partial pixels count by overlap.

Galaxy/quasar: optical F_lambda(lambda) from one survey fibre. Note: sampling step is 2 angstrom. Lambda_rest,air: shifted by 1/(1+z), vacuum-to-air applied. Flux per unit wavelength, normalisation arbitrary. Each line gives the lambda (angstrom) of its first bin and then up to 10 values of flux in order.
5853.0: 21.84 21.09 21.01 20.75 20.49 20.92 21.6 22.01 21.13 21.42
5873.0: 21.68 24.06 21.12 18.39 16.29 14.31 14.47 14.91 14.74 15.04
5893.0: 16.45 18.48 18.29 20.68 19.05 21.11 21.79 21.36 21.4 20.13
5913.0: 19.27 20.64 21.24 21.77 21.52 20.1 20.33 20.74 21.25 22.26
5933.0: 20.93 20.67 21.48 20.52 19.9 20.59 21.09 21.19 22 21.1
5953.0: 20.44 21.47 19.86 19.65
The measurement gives 5.14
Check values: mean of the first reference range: 21.7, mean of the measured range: 18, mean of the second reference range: 20.9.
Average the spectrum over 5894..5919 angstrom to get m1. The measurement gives 20.3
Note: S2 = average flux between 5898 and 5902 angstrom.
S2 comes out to 19.9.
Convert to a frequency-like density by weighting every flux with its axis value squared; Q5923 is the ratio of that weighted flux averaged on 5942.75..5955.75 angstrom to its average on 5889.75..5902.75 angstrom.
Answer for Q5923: 1.19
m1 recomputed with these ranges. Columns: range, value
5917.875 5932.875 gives 21.1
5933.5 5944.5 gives 20.7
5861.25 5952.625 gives 20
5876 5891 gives 16.2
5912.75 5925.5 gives 20.8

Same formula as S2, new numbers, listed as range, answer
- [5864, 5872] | 21.5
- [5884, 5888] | 14.7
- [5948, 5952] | 21.6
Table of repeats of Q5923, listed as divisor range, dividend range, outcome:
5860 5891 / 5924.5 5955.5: 1.13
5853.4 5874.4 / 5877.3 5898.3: 0.78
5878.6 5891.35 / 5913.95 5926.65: 1.38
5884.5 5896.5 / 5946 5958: 1.35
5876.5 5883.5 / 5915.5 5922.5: 1.24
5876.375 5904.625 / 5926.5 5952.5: 1.23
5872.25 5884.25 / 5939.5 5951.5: 1.12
